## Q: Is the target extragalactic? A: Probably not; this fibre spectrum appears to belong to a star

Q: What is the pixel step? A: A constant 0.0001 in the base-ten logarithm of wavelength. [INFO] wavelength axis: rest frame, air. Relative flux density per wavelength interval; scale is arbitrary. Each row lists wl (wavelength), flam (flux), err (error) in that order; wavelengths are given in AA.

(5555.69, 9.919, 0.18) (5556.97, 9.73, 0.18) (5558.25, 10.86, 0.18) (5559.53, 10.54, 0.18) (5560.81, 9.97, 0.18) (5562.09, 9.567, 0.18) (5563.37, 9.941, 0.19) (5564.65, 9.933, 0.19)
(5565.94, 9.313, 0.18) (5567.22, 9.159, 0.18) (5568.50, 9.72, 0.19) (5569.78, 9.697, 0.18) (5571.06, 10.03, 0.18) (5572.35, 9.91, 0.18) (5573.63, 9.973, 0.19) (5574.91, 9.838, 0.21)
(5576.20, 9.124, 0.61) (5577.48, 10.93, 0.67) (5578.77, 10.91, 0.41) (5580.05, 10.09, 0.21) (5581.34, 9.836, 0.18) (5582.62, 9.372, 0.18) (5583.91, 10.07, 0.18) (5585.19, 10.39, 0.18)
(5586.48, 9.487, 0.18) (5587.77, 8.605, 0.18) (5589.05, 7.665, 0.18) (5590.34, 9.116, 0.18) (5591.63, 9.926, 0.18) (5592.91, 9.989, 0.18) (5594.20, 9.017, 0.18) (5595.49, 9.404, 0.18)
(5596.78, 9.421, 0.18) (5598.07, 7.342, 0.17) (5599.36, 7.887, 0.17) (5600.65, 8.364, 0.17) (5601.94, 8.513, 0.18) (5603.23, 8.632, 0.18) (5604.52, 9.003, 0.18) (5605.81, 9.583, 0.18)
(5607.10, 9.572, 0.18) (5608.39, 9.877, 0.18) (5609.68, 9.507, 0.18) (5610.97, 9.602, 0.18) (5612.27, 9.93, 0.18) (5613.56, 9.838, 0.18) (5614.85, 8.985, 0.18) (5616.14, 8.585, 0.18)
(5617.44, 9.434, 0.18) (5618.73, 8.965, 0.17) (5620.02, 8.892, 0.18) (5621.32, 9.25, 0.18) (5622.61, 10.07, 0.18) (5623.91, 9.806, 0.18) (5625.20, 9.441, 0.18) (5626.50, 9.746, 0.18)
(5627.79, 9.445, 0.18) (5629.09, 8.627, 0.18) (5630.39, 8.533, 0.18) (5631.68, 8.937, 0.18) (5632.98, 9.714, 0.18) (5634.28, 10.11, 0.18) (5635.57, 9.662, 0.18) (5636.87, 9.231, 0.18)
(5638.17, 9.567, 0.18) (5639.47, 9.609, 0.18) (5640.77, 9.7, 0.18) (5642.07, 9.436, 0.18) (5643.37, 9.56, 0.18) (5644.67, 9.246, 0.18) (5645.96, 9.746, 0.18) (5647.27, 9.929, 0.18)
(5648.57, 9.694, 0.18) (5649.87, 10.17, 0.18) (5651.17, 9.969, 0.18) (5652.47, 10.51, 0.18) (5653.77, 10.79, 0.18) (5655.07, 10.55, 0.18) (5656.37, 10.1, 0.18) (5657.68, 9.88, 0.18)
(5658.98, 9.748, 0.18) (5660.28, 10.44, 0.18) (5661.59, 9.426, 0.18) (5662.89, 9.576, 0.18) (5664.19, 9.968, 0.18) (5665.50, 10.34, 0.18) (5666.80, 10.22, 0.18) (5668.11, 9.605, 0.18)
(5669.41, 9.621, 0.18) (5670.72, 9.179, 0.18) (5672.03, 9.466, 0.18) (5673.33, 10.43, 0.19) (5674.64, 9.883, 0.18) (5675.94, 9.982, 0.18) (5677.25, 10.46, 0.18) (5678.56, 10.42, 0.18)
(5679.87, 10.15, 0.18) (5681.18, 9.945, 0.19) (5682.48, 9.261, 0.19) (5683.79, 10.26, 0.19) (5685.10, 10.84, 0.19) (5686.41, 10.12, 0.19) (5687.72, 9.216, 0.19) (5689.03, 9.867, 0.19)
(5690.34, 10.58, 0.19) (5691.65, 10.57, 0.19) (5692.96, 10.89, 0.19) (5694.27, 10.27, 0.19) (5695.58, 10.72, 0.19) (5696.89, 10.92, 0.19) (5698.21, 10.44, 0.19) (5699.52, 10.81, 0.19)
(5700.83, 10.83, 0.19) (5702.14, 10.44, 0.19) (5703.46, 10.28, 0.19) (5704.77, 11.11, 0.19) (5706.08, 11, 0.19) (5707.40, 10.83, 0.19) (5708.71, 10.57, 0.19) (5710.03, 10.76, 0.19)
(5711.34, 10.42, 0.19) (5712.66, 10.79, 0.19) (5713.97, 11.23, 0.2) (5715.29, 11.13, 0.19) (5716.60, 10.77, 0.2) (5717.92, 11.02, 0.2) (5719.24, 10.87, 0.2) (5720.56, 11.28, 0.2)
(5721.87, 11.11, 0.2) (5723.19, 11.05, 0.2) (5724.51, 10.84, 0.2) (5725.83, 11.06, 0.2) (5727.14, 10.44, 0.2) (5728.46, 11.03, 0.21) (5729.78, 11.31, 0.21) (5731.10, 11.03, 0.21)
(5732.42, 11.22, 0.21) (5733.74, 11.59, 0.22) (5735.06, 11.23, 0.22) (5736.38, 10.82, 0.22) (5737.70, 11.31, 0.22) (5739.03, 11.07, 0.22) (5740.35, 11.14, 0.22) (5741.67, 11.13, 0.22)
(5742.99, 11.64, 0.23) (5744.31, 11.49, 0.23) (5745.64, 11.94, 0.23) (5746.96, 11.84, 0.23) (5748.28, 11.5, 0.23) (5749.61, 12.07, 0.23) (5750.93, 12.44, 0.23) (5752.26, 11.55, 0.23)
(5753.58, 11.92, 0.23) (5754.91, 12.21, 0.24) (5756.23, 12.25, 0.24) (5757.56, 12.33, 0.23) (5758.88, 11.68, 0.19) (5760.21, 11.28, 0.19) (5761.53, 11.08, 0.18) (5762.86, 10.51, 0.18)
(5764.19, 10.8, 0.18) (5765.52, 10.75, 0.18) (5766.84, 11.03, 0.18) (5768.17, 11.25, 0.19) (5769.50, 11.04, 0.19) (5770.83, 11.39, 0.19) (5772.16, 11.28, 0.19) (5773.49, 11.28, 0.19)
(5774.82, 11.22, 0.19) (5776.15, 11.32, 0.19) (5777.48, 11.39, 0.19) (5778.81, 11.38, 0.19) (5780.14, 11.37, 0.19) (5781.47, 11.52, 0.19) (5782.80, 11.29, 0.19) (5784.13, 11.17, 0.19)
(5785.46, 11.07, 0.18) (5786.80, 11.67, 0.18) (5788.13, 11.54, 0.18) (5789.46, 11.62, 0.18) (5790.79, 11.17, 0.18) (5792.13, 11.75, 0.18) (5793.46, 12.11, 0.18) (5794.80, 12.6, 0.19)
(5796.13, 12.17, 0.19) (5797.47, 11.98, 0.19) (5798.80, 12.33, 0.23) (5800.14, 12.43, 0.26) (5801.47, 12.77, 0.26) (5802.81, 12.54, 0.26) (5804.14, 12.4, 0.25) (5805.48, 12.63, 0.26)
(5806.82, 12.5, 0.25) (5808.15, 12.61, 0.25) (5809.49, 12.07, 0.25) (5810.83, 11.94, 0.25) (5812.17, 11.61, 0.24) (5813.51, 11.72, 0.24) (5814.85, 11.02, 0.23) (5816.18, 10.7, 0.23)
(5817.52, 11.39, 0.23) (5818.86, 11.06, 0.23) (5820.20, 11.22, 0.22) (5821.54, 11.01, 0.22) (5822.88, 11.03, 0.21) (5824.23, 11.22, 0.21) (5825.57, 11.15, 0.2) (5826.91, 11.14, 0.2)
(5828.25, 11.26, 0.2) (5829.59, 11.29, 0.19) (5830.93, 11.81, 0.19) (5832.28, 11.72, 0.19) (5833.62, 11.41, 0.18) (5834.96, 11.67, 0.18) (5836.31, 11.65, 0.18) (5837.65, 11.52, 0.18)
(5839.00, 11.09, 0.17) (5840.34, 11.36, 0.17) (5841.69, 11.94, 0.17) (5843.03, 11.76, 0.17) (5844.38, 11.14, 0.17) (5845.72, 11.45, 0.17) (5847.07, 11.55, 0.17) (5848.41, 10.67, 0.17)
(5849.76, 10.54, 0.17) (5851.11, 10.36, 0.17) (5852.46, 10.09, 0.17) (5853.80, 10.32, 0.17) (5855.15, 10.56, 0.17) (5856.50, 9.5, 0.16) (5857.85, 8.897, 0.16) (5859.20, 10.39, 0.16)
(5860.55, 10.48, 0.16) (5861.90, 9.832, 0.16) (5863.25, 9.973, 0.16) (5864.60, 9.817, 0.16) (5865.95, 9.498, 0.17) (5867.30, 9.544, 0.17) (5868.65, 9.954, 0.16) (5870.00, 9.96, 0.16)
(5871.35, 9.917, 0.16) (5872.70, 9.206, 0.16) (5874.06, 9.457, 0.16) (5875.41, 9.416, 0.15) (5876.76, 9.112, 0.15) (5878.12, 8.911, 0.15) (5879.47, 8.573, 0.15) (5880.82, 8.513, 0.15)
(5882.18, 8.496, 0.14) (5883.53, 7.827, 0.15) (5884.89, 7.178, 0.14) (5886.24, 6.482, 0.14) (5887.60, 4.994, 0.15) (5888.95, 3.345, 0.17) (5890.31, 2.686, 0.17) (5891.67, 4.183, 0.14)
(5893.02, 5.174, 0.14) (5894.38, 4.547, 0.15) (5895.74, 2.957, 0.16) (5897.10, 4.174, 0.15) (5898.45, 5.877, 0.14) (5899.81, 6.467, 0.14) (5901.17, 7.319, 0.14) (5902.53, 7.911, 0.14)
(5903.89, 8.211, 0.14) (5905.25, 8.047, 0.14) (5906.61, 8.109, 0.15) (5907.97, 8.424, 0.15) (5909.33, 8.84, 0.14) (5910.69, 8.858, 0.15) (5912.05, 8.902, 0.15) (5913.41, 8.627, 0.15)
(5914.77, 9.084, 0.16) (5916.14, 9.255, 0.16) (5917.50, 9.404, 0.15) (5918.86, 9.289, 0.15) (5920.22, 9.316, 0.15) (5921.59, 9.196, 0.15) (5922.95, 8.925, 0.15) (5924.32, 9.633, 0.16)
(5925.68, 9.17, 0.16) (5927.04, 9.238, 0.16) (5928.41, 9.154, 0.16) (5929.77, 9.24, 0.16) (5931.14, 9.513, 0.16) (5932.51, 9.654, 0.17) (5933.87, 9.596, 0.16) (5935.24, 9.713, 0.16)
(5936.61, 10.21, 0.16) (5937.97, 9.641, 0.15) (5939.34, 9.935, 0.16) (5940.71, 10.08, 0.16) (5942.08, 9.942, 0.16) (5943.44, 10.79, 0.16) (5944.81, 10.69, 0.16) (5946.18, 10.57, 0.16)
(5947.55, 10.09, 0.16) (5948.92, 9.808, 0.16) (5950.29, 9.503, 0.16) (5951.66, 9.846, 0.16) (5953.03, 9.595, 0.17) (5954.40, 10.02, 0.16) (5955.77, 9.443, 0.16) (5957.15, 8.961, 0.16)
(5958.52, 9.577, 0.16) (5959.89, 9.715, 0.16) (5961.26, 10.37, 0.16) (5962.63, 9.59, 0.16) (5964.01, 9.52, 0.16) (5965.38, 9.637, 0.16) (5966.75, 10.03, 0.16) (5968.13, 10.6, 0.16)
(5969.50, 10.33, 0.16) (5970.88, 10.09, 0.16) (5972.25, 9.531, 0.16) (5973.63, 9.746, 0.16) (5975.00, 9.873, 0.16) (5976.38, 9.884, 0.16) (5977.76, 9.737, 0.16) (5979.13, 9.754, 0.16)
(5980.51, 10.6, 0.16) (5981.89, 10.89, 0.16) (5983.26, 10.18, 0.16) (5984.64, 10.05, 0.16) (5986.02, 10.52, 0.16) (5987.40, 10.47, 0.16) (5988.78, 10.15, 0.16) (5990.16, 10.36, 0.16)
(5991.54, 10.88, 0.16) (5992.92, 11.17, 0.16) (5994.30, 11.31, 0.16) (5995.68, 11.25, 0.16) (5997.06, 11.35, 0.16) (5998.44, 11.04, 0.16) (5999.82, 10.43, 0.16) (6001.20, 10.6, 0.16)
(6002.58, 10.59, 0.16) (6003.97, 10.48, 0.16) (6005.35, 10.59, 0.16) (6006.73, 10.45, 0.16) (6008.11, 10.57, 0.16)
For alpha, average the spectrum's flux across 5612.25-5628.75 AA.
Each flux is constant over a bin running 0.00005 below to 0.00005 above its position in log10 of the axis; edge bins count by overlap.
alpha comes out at 9.38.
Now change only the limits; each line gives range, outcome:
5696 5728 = 10.8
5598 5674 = 9.54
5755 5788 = 11.3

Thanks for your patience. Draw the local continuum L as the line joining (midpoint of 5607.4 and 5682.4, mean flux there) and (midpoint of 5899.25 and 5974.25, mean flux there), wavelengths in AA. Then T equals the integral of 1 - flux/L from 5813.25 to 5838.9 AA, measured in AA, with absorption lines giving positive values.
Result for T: -4.8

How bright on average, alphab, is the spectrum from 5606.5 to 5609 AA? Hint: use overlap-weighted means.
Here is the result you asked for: 9.73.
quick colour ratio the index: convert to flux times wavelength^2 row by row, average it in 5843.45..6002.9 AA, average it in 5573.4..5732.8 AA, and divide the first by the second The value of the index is 1.02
